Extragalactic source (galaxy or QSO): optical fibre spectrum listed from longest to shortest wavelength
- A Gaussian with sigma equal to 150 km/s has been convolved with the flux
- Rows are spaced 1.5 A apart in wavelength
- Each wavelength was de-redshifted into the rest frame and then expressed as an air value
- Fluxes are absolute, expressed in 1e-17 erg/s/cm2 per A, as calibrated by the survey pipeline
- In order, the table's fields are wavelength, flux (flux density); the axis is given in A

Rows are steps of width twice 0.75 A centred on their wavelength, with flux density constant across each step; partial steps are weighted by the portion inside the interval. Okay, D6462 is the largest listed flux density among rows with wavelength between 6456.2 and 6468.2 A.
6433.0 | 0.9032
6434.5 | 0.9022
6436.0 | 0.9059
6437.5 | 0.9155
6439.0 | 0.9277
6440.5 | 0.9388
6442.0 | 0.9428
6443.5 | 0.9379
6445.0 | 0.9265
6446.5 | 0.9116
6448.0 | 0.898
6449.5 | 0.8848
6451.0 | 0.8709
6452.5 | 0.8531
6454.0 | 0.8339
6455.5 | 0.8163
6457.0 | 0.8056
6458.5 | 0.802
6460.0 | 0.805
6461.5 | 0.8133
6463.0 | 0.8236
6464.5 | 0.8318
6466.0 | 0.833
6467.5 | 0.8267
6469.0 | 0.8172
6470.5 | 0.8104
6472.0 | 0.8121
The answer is 0.833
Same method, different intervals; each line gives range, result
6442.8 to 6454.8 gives 0.9379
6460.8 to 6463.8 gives 0.8236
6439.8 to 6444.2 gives 0.9428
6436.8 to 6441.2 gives 0.9388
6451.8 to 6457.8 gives 0.8531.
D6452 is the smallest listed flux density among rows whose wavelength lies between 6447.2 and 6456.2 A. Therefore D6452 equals 0.8163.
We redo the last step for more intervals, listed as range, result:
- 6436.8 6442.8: 0.9155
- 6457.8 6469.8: 0.802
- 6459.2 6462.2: 0.805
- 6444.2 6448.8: 0.898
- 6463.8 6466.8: 0.8318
